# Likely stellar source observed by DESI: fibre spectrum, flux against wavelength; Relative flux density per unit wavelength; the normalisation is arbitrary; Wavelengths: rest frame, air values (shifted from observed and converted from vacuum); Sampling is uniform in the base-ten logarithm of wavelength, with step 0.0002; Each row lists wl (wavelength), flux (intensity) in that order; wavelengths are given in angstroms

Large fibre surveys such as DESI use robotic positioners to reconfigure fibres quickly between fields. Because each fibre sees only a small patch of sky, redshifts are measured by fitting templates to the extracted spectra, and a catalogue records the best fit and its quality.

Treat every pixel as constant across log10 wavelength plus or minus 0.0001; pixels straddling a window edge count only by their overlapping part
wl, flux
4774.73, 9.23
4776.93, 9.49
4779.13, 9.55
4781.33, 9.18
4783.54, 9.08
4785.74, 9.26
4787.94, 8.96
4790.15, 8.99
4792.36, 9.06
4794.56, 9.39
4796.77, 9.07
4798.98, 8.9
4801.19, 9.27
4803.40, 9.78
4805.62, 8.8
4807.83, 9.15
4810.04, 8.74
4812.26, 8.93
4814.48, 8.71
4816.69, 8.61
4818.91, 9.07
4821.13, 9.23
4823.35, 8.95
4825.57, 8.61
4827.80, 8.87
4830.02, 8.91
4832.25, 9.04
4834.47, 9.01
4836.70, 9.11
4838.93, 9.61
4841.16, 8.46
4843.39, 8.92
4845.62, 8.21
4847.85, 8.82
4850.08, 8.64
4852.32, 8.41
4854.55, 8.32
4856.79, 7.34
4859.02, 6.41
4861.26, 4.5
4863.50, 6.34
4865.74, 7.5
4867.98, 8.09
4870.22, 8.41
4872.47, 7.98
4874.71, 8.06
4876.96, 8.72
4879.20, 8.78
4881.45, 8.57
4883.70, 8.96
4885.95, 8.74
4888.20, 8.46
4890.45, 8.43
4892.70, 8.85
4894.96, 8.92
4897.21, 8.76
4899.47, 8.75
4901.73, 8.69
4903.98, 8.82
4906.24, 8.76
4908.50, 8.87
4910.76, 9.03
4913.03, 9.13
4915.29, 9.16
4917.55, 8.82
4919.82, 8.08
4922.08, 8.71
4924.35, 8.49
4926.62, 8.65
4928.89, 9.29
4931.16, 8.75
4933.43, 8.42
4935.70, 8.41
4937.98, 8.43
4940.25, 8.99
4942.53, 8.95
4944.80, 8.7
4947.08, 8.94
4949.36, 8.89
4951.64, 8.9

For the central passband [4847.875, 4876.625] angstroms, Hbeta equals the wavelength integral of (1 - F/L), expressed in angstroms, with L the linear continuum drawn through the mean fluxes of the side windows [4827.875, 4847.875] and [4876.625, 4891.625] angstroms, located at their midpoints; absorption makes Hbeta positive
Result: 3.9 angstroms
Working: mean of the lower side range 8.9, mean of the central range 7.58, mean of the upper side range 8.67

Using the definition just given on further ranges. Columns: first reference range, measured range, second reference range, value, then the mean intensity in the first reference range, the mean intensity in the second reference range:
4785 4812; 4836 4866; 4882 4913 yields 3.5 angstroms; 9.11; 8.78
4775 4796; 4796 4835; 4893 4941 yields 0.6 angstroms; 9.22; 8.76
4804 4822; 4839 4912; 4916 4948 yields 4.3 angstroms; 8.92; 8.69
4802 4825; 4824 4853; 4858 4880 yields -1.8 angstroms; 8.99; 7.47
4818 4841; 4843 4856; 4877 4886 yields 0.6 angstroms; 9.01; 8.76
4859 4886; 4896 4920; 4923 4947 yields -1.5 angstroms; 7.79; 8.72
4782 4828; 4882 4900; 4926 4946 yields 0.2 angstroms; 9.02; 8.74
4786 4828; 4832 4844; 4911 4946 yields -0.1 angstroms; 9.01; 8.74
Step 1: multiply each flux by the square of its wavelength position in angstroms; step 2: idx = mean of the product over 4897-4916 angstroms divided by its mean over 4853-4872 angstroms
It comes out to 1.26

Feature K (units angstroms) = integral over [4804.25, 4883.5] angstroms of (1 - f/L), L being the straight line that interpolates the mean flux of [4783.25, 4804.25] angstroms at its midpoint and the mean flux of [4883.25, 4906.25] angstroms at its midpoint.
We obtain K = 4.92 angstroms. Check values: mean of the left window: 9.18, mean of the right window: 8.73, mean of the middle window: 8.4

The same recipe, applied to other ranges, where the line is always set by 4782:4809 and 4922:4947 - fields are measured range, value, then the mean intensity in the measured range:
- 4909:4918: -0.3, 9.04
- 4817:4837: 0.2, 8.96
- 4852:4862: 2.2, 6.98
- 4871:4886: 0.6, 8.52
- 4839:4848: 0.3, 8.7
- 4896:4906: 0.1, 8.76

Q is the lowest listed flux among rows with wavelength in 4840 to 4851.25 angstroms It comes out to 8.21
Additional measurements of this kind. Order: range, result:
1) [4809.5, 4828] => 8.61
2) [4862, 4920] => 6.34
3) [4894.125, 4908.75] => 8.69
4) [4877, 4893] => 8.43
